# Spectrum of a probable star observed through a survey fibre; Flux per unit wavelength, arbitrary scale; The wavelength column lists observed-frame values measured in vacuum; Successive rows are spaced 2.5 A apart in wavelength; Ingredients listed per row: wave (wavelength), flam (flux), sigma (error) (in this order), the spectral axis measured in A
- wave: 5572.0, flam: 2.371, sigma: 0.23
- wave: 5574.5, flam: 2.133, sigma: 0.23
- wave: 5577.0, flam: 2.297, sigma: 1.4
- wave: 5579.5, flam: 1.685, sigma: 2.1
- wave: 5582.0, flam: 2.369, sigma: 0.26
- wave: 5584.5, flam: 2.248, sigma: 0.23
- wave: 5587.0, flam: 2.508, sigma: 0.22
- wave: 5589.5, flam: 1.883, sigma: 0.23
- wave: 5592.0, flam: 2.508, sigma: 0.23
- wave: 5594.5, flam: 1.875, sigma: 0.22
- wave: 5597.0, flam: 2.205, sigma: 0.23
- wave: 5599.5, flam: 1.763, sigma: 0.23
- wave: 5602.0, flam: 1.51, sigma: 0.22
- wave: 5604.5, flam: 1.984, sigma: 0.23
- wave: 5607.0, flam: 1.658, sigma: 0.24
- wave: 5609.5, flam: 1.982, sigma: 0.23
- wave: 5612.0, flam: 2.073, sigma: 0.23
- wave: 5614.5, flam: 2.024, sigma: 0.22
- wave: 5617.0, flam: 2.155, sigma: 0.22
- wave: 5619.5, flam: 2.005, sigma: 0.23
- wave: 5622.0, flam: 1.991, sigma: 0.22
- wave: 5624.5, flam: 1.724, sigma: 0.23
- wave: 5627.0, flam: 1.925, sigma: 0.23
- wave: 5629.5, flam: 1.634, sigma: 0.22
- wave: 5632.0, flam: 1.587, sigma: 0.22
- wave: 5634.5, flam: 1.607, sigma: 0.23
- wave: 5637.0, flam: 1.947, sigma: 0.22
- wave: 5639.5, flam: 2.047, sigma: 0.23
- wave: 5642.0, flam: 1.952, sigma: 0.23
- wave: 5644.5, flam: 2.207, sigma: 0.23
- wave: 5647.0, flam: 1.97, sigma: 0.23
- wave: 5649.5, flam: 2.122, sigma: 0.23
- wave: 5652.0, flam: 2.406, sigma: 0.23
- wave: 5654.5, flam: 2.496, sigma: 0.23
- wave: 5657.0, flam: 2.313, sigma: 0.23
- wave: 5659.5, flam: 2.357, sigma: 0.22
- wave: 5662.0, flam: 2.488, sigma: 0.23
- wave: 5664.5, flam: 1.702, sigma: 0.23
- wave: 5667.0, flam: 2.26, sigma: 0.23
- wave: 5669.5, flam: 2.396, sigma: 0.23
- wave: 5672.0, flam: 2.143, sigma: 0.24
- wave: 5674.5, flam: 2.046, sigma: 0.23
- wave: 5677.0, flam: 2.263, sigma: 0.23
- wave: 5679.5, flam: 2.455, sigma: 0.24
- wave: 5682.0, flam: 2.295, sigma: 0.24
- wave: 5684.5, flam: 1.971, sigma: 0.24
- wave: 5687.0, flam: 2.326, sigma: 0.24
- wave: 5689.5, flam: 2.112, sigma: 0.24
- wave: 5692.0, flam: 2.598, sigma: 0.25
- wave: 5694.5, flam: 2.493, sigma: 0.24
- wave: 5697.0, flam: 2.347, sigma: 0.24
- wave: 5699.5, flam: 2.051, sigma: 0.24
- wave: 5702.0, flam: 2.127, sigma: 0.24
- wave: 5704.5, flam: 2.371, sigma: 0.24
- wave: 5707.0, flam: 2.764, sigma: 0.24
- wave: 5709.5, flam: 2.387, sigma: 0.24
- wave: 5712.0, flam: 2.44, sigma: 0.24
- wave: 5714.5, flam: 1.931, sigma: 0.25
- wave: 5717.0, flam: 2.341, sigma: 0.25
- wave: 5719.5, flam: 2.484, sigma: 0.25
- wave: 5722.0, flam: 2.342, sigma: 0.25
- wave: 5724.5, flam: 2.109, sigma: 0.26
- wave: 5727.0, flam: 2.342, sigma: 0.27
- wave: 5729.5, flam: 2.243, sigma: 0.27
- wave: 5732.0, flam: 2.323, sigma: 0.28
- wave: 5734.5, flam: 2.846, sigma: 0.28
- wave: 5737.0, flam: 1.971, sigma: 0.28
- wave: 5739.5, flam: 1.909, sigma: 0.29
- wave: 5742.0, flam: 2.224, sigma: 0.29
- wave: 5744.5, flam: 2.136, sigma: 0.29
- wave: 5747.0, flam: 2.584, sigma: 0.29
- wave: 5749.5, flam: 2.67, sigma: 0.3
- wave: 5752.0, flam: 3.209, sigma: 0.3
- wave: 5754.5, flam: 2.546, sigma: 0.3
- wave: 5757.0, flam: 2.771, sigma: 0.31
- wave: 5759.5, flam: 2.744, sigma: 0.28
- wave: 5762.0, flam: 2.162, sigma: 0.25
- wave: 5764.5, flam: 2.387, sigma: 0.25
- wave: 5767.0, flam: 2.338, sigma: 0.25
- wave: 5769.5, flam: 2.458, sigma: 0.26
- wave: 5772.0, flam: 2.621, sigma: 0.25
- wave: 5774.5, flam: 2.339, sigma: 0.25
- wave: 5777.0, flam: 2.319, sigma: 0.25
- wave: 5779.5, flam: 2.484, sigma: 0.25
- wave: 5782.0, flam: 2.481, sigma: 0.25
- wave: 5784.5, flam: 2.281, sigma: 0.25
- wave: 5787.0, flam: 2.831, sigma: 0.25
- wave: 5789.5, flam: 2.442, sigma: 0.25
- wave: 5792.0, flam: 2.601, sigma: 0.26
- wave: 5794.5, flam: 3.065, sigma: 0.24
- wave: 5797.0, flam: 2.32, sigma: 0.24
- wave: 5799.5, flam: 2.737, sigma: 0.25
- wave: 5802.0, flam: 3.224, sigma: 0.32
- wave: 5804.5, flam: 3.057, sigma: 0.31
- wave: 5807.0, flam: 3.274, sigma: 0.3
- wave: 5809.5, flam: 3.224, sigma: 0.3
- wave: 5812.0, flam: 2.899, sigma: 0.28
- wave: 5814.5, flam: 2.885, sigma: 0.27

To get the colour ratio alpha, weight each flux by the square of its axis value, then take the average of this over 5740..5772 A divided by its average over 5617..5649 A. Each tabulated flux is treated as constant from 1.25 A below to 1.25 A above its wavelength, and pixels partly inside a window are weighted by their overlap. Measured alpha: 1.38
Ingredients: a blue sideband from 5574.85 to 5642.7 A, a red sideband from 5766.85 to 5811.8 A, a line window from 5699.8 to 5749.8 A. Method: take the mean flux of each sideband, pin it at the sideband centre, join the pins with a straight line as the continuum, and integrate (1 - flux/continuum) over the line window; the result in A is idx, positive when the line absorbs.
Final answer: 2.33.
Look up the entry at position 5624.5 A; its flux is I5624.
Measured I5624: 1.724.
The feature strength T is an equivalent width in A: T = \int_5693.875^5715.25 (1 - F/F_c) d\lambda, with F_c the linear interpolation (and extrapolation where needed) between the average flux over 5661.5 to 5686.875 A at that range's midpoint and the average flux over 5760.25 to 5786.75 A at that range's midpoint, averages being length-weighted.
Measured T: -0.6 A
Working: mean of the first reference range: 2.2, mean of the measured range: 2.33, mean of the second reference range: 2.41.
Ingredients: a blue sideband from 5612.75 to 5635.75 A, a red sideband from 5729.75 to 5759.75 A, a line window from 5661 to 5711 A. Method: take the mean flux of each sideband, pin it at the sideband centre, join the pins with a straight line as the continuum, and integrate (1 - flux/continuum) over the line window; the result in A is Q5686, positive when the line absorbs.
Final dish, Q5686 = -2.4 A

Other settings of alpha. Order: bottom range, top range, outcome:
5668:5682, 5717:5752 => 1.06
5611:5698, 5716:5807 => 1.23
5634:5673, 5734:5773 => 1.18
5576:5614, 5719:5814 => 1.34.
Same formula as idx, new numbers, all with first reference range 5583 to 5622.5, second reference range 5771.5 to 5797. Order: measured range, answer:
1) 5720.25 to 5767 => 0.1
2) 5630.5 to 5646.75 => 1.8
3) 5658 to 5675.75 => 0.0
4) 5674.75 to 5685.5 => 0.0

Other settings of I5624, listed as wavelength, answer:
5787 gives 2.831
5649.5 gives 2.122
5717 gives 2.341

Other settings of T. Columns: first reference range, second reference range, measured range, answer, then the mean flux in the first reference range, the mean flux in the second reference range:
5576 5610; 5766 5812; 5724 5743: 1.9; 2.03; 2.68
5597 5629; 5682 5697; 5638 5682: -1.3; 1.91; 2.3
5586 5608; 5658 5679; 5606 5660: 2.5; 1.99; 2.22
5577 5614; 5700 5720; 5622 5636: 2.6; 2.03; 2.34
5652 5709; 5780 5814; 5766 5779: 1.3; 2.29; 2.8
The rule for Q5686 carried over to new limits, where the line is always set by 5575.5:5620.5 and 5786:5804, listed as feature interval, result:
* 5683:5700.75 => 0.8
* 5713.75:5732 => 1.7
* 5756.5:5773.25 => 1.0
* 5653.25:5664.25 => -0.4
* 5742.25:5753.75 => -0.1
